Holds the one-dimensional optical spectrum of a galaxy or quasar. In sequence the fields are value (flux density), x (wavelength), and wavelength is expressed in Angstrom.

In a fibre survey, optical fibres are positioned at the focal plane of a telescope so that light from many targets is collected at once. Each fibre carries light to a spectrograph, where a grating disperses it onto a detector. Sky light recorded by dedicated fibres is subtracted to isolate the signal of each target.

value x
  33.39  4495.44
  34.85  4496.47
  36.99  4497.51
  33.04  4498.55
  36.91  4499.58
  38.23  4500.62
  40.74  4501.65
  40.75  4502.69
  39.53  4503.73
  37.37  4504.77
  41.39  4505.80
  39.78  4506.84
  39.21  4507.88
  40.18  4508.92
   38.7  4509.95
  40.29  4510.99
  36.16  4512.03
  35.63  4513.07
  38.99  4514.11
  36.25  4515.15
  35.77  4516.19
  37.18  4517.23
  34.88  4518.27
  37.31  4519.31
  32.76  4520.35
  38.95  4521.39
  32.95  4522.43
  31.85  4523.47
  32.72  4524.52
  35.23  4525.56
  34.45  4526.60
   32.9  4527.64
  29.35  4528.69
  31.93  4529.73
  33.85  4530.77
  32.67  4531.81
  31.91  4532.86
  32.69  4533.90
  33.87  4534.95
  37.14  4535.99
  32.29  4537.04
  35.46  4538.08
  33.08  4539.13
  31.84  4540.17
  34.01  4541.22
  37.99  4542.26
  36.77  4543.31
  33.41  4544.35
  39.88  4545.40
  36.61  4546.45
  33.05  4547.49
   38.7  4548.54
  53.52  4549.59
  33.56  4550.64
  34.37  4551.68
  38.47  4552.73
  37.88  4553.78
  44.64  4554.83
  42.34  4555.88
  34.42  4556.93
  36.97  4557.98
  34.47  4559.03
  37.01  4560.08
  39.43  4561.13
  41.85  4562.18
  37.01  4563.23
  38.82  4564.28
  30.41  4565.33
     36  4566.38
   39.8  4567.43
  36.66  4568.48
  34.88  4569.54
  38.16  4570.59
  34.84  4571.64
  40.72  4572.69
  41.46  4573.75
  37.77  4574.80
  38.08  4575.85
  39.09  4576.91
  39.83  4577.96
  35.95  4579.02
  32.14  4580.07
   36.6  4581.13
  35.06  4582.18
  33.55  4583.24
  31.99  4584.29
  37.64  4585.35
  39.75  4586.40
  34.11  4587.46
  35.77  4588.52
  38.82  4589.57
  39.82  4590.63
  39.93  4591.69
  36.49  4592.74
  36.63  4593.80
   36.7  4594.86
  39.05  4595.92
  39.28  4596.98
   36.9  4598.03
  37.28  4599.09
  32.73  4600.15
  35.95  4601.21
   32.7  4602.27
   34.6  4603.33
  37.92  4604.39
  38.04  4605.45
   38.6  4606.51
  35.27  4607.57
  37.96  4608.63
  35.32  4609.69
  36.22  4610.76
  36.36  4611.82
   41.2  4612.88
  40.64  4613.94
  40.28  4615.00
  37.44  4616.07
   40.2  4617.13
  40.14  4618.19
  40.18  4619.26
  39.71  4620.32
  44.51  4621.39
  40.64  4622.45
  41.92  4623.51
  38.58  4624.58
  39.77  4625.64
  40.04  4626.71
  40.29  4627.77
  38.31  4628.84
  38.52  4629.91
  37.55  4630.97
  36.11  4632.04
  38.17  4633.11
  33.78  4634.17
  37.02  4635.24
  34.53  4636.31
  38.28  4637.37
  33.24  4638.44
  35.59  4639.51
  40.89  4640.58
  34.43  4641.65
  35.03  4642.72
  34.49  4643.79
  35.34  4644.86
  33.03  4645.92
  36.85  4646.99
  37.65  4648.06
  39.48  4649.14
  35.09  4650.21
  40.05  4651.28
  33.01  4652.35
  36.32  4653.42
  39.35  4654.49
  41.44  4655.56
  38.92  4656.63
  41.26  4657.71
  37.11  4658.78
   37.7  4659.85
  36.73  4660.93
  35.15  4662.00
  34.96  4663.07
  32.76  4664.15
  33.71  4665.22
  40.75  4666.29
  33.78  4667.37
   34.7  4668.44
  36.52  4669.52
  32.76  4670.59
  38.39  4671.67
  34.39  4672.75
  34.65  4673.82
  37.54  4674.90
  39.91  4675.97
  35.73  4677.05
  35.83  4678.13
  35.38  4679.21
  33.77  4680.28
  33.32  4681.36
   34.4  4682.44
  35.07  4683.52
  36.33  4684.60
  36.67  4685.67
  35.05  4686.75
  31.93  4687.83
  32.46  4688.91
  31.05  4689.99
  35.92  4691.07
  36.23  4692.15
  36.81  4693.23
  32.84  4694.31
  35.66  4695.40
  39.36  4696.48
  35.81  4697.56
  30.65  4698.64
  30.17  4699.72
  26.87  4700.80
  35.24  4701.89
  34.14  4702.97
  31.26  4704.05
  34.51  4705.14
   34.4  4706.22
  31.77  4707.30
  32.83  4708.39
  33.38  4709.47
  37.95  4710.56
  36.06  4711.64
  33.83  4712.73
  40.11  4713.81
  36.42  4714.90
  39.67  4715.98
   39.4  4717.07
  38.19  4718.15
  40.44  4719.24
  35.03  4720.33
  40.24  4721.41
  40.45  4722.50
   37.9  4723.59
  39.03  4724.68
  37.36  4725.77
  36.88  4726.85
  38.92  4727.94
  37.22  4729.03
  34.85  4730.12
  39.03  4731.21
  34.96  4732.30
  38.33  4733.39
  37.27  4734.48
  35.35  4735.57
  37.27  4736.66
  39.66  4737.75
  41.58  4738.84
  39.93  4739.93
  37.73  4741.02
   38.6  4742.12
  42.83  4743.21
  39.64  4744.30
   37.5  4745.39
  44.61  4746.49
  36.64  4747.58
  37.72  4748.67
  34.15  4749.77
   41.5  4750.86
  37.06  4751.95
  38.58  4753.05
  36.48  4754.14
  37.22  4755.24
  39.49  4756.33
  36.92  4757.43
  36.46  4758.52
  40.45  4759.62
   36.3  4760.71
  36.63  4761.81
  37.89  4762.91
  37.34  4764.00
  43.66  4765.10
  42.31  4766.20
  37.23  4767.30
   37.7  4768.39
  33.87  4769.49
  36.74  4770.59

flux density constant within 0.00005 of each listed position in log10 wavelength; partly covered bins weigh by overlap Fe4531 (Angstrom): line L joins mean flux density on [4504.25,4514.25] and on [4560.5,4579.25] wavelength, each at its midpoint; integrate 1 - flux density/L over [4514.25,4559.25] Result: 3.2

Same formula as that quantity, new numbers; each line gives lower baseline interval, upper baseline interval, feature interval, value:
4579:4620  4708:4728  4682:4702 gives 1.8 Angstrom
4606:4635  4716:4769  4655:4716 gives 5.2 Angstrom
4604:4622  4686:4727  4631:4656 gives 0.8 Angstrom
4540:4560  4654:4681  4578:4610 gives 0.6 Angstrom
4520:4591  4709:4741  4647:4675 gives 0.4 Angstrom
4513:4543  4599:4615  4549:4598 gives -2.6 Angstrom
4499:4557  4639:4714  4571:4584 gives -0.3 Angstrom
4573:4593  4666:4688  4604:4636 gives -1.9 Angstrom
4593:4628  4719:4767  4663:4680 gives 1.1 Angstrom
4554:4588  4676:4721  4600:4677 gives -2.6 Angstrom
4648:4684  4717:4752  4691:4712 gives 1.9 Angstrom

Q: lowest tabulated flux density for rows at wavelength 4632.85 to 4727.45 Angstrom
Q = 26.87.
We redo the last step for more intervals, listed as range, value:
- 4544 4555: 33.05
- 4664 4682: 32.76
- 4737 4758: 34.15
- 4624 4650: 33.03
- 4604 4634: 35.27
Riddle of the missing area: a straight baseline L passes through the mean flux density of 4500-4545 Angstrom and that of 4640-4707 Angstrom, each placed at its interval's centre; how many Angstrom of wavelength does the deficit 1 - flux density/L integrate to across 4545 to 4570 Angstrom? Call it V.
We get -1.6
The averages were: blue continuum 35.8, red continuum 35.5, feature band 37.9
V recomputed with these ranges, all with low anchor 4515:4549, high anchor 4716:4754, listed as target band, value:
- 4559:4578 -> -1.4 Angstrom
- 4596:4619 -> -1.0 Angstrom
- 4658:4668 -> 0.3 Angstrom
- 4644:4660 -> -0.3 Angstrom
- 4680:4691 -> 1.0 Angstrom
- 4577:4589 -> -0.1 Angstrom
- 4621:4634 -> -1.1 Angstrom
